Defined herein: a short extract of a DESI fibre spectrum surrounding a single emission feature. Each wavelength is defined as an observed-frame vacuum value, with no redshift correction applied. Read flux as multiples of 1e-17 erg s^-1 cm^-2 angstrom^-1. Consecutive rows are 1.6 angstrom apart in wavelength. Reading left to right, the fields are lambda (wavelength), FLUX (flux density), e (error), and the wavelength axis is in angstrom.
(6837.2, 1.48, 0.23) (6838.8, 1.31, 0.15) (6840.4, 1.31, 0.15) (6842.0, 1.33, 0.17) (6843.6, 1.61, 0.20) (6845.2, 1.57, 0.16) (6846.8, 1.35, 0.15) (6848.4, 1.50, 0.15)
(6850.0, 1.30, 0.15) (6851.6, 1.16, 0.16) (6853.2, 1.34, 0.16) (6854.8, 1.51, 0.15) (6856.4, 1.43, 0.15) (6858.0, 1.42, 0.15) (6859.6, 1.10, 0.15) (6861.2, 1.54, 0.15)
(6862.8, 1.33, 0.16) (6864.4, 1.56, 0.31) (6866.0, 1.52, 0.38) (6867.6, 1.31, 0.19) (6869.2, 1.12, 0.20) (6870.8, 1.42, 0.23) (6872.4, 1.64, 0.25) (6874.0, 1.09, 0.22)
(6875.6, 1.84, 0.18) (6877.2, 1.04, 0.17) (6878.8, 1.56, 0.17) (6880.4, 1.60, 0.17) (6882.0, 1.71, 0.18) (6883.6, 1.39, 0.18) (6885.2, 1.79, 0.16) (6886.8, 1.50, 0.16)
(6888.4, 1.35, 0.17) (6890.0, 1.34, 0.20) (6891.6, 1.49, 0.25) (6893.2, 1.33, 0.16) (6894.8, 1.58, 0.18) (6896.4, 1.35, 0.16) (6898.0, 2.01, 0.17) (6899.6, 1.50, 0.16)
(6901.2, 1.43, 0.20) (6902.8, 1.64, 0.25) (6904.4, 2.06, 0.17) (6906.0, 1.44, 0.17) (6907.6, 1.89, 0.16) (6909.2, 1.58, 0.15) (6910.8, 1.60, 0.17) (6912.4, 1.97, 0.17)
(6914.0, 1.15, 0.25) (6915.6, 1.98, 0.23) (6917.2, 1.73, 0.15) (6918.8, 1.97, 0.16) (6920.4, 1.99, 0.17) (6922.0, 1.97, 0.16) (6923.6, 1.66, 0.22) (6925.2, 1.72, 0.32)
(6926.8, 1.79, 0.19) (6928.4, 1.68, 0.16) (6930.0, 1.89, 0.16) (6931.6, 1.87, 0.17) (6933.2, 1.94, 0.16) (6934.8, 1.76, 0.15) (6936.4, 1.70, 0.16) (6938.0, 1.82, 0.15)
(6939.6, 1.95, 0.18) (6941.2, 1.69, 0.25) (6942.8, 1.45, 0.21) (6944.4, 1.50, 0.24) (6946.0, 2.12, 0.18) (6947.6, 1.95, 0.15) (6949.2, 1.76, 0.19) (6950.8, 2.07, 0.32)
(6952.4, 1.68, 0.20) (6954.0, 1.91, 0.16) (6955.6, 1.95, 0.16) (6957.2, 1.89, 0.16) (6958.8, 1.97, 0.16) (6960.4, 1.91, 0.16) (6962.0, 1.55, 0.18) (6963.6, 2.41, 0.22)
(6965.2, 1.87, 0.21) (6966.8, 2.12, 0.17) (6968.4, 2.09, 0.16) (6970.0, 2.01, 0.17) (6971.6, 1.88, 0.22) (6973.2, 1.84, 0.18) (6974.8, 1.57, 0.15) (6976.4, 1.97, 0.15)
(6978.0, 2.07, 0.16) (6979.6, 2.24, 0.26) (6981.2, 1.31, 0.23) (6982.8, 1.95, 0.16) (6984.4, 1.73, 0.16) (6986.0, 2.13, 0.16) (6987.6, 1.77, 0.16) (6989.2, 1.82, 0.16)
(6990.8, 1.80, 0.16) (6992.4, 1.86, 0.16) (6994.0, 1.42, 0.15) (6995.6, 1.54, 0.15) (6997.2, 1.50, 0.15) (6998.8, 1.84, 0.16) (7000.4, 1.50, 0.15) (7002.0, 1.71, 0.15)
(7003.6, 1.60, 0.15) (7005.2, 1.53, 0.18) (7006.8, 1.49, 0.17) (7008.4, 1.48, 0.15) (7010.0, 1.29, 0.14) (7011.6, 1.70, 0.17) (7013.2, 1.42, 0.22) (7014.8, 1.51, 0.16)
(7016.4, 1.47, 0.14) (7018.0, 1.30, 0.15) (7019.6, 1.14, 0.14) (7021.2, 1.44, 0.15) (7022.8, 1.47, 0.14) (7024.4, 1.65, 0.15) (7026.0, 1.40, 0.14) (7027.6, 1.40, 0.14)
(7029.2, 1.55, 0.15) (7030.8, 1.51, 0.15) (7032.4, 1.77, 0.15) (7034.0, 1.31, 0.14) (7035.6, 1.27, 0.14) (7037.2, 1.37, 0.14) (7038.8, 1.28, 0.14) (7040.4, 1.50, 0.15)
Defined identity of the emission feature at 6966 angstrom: Mg II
